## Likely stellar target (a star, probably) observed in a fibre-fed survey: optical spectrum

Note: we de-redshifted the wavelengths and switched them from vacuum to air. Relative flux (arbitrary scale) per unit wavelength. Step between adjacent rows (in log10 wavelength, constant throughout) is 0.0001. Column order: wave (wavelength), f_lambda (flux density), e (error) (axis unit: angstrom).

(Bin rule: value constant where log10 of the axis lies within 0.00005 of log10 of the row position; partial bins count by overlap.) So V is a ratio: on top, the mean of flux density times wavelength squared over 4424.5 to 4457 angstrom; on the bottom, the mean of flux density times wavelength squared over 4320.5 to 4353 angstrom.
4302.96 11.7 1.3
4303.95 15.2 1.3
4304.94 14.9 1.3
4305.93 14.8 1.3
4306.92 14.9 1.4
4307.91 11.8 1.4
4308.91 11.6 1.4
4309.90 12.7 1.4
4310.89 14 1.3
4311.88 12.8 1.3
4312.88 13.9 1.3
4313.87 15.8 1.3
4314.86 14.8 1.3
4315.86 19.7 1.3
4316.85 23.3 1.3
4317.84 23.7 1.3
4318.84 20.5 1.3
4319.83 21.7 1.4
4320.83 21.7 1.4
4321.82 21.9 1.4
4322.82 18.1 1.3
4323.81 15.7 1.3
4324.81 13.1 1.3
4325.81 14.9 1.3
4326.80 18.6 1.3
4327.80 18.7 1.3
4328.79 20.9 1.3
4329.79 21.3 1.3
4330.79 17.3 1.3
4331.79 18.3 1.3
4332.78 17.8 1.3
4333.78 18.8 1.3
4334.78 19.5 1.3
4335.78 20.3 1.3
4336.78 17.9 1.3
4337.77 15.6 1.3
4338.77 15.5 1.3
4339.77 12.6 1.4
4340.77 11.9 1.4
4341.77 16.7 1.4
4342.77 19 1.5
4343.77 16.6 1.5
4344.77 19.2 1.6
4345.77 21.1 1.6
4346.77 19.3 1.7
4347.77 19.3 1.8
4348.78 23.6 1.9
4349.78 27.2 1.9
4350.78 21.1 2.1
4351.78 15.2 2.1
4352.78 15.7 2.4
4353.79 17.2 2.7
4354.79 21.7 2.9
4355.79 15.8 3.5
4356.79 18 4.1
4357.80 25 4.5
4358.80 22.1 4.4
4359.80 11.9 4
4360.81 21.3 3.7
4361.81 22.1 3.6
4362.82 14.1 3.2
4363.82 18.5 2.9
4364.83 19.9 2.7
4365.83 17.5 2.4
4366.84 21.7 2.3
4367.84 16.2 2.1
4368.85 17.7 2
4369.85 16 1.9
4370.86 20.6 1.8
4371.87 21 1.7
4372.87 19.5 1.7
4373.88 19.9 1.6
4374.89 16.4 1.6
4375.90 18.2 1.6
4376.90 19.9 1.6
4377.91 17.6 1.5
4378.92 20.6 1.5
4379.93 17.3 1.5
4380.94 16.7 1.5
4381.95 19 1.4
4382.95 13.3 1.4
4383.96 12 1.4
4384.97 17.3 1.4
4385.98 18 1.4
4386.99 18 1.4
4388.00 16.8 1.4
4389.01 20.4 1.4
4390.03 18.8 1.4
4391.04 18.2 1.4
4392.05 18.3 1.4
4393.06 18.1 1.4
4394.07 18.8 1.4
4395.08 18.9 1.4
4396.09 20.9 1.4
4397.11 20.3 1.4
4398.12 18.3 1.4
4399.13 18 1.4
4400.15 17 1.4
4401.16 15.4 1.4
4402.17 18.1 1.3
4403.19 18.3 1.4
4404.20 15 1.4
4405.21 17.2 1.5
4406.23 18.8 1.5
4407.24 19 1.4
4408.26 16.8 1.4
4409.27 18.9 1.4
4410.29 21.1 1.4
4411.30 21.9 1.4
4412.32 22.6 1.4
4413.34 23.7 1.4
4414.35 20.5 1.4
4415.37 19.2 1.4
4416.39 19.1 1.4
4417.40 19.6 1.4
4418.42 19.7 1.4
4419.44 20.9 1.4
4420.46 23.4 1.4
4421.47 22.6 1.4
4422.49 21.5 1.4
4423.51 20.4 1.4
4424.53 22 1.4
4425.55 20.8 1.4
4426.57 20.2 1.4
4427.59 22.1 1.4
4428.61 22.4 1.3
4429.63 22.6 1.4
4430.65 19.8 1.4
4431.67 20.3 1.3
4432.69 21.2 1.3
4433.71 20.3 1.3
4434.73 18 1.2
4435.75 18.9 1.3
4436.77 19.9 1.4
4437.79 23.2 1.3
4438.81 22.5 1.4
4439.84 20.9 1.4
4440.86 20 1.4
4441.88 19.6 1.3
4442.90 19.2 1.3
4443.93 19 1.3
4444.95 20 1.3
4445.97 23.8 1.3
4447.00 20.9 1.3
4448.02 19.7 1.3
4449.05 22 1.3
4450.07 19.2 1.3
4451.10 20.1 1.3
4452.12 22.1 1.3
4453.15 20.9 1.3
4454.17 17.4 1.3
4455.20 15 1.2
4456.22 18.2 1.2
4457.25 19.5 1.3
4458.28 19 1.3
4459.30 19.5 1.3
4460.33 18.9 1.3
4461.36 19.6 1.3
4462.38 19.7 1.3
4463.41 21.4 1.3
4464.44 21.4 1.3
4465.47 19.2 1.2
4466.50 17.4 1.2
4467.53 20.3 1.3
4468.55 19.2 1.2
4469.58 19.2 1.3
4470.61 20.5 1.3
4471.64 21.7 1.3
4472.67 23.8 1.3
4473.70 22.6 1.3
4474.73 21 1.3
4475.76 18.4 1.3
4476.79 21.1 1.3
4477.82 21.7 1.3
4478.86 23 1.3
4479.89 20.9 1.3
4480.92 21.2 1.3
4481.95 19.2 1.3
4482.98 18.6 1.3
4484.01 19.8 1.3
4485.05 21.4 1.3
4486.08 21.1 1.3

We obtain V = 1.2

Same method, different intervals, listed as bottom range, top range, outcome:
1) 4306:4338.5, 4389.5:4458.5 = 1.19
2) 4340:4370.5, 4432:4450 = 1.14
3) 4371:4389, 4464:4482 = 1.21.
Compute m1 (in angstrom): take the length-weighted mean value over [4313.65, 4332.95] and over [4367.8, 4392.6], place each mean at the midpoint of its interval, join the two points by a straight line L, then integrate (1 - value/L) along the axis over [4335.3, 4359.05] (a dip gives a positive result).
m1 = -0.12 angstrom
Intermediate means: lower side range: 19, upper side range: 17.9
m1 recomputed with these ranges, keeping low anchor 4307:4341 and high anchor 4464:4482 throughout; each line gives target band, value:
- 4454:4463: 0.77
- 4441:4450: -0.17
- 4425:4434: -0.64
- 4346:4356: -1.05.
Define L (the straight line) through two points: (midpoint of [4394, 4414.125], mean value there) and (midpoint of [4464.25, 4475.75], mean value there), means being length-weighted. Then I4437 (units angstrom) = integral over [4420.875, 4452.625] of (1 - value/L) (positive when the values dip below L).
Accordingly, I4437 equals -1.79 angstrom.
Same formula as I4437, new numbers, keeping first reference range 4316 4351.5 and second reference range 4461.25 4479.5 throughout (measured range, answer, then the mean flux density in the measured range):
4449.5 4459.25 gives 0.6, 19.1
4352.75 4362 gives 0.0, 19.2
